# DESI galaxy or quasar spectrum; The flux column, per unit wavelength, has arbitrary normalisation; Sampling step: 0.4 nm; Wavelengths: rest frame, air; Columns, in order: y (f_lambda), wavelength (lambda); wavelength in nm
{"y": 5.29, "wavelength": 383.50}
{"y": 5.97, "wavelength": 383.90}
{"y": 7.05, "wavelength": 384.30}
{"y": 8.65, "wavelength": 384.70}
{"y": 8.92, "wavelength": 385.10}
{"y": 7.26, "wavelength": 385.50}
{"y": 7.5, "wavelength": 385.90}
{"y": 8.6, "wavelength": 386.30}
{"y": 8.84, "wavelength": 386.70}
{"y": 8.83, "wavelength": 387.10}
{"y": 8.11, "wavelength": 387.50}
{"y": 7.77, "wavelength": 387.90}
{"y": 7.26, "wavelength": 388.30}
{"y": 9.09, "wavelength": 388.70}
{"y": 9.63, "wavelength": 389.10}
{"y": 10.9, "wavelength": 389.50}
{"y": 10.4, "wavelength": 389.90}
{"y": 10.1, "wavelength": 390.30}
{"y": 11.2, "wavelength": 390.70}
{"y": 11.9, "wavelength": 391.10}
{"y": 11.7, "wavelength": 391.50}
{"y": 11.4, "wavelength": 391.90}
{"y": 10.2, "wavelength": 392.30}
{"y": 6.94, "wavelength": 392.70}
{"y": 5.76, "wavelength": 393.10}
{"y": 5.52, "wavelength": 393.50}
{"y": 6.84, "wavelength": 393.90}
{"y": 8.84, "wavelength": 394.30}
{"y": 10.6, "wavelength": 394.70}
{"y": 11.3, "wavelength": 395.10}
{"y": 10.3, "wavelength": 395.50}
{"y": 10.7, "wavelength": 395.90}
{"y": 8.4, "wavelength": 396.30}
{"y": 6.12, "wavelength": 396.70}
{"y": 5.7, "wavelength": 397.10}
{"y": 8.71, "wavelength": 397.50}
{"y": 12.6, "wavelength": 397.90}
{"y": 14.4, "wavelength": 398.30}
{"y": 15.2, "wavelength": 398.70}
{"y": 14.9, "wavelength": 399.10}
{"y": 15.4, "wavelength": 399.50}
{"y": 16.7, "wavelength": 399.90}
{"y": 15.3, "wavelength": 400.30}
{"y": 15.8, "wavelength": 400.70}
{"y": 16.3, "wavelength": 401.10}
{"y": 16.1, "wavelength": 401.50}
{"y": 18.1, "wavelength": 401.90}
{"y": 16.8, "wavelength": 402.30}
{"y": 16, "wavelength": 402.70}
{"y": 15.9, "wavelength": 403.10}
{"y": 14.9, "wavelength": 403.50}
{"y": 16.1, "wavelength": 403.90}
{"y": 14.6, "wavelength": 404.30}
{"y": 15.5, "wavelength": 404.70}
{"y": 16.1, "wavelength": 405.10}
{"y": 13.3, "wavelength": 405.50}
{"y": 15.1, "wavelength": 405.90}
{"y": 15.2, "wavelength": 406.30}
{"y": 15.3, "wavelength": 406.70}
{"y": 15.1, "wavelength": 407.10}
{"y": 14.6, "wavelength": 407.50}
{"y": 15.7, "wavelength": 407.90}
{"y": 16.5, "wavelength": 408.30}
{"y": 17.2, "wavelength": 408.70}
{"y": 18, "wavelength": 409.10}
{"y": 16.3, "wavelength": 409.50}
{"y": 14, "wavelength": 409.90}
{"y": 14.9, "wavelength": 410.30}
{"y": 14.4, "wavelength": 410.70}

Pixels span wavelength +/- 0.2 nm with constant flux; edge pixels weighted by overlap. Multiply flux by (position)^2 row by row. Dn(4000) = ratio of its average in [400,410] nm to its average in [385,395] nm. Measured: 1.9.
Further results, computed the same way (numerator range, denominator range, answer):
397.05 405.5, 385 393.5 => 1.75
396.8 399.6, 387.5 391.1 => 1.32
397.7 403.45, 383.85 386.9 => 2.13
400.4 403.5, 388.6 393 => 1.68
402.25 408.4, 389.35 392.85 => 1.56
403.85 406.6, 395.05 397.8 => 1.80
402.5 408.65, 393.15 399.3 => 1.62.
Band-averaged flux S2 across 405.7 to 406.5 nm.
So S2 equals 15.2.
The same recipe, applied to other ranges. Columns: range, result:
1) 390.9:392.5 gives 11.3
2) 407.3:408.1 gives 15.1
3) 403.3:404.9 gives 15.3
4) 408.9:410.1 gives 16.1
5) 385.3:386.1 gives 7.38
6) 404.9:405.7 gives 14.7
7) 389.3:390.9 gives 10.7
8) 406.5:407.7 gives 15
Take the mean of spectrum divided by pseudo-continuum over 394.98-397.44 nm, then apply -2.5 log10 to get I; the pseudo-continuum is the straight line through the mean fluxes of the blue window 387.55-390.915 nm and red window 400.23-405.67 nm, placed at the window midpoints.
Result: 0.41 mag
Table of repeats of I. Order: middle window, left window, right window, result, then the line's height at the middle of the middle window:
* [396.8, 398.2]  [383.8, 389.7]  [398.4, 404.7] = 0.45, 13.8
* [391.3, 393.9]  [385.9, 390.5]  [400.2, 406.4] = 0.27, 10.9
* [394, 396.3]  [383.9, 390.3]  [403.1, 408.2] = 0.14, 11.4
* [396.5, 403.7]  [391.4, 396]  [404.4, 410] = -0.15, 12.2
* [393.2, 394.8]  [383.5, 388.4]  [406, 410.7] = 0.36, 10.6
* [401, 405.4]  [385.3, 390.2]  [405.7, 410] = -0.13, 14.1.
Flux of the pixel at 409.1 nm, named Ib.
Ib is 18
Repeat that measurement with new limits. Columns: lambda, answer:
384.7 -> 8.65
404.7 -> 15.5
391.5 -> 11.7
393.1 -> 5.76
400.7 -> 15.8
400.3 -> 15.3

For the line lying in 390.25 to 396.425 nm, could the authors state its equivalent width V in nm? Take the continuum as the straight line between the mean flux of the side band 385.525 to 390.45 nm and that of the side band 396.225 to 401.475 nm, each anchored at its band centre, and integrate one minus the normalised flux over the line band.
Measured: 0.75 nm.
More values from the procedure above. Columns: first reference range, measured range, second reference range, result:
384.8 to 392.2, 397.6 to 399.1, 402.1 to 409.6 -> -0.096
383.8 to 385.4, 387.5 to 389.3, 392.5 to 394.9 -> -0.191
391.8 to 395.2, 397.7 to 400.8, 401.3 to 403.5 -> -0.321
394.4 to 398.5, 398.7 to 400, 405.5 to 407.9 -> -0.484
